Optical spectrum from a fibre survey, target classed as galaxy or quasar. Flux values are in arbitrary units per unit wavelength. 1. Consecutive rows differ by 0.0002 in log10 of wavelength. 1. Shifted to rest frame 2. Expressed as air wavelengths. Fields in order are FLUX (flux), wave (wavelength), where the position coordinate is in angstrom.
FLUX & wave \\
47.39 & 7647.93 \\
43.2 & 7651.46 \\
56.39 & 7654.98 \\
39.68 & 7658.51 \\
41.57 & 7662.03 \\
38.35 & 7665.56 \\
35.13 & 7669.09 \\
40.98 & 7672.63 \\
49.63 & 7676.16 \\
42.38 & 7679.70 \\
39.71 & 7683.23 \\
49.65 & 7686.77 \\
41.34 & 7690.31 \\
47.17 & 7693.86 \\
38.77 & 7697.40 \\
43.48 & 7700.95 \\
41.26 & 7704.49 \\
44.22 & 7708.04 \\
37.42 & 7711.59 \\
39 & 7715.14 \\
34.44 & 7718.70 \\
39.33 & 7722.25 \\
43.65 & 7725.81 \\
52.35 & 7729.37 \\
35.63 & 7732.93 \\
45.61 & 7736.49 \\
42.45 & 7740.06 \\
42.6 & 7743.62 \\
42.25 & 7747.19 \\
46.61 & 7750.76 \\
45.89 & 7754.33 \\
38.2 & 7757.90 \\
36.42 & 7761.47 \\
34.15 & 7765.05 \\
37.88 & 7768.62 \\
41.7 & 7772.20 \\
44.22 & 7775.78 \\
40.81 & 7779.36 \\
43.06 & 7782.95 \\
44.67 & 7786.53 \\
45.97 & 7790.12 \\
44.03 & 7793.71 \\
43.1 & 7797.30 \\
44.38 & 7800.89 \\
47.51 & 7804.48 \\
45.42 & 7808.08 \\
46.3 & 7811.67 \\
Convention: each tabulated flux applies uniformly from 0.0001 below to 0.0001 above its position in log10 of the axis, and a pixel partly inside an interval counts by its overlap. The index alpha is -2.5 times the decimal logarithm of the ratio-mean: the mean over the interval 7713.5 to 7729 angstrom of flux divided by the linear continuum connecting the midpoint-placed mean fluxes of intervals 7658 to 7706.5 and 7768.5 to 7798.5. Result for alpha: 0.06 mag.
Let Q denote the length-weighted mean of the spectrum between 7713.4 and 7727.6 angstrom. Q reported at 39.1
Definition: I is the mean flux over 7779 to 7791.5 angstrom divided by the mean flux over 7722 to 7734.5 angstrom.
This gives 1.0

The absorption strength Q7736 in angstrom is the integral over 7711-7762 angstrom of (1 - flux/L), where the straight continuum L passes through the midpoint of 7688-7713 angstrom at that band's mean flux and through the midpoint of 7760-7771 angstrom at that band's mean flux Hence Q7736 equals -3.6 angstrom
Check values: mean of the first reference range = 42.2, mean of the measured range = 41.7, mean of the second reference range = 36.4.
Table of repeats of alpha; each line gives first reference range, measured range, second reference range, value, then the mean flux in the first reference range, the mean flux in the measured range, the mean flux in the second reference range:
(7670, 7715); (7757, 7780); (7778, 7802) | 0.12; 42.7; 39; 43.7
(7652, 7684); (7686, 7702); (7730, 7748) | -0.03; 42.8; 43.7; 42.4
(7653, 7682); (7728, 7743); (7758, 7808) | -0.03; 43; 43.7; 42.1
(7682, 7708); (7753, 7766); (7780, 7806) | 0.14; 43.2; 38.7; 44.5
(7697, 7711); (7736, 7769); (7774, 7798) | 0.05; 41.9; 41.2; 43.7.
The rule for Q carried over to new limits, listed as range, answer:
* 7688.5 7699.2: 42.4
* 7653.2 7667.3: 44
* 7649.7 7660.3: 46.4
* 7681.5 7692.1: 43.6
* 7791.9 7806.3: 44.8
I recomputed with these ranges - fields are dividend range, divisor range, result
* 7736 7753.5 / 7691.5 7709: 1.02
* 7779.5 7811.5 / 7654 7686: 1.05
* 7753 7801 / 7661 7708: 0.98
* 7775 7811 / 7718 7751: 1.04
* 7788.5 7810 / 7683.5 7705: 1.04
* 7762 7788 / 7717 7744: 0.97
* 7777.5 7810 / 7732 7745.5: 1.06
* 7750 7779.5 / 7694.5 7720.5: 1.01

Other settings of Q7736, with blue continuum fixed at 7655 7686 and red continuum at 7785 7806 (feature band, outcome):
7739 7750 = 0.2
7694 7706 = 0.2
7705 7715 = 0.6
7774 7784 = 0.4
